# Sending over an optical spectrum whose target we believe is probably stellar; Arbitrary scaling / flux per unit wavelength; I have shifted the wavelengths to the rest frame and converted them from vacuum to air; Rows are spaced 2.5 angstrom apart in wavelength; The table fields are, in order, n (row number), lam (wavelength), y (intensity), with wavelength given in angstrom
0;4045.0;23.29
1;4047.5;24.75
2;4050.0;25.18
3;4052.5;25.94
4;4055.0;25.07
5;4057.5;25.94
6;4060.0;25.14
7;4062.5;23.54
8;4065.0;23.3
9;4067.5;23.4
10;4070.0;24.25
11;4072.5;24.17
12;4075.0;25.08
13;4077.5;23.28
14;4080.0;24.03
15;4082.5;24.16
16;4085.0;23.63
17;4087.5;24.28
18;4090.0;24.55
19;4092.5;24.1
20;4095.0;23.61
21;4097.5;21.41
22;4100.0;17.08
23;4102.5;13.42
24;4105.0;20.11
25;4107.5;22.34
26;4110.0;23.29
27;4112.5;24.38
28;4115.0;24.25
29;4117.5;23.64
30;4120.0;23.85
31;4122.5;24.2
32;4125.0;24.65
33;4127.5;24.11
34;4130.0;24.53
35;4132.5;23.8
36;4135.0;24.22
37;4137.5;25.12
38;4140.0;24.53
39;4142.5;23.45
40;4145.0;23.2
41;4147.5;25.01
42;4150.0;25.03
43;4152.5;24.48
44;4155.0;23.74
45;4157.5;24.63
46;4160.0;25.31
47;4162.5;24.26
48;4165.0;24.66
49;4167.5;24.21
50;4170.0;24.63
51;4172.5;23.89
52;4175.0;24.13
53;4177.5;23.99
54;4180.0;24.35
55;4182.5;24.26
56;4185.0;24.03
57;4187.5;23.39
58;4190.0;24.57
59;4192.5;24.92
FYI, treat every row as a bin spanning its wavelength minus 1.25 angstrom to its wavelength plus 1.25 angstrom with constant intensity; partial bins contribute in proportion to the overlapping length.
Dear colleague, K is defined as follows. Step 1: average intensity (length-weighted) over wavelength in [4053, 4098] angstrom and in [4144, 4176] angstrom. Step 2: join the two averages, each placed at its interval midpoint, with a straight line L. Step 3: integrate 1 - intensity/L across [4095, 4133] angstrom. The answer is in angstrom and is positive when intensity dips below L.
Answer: 3.0 angstrom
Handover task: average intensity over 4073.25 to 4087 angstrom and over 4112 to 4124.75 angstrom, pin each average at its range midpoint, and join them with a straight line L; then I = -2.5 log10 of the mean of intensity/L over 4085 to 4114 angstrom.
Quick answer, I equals 0.11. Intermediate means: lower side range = 24.1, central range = 21.8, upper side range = 24.1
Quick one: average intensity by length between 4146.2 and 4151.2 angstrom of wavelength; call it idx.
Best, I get 25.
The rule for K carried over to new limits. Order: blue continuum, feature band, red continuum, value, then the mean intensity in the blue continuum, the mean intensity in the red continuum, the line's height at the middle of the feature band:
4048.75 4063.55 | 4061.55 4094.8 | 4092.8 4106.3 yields -2.7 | 25.2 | 19.5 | 22.3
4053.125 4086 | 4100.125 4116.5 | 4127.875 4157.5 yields 2.2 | 24.3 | 24.3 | 24.3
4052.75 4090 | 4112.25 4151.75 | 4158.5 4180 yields 0.2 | 24.3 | 24.4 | 24.3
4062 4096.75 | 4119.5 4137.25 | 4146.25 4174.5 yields 0.0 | 23.9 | 24.5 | 24.3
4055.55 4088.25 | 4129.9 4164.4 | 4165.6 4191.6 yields -0.3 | 24.2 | 24.2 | 24.2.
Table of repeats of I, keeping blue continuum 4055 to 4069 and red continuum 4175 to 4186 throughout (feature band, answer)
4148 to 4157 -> -0.013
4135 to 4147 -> 0.003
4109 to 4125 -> 0.011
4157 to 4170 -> -0.019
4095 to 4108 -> 0.259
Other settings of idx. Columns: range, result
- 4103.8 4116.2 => 22.9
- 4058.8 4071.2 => 23.9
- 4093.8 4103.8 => 18.9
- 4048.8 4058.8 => 25.5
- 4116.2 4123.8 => 23.9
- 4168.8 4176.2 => 24.2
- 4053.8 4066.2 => 24.6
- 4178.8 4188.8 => 24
